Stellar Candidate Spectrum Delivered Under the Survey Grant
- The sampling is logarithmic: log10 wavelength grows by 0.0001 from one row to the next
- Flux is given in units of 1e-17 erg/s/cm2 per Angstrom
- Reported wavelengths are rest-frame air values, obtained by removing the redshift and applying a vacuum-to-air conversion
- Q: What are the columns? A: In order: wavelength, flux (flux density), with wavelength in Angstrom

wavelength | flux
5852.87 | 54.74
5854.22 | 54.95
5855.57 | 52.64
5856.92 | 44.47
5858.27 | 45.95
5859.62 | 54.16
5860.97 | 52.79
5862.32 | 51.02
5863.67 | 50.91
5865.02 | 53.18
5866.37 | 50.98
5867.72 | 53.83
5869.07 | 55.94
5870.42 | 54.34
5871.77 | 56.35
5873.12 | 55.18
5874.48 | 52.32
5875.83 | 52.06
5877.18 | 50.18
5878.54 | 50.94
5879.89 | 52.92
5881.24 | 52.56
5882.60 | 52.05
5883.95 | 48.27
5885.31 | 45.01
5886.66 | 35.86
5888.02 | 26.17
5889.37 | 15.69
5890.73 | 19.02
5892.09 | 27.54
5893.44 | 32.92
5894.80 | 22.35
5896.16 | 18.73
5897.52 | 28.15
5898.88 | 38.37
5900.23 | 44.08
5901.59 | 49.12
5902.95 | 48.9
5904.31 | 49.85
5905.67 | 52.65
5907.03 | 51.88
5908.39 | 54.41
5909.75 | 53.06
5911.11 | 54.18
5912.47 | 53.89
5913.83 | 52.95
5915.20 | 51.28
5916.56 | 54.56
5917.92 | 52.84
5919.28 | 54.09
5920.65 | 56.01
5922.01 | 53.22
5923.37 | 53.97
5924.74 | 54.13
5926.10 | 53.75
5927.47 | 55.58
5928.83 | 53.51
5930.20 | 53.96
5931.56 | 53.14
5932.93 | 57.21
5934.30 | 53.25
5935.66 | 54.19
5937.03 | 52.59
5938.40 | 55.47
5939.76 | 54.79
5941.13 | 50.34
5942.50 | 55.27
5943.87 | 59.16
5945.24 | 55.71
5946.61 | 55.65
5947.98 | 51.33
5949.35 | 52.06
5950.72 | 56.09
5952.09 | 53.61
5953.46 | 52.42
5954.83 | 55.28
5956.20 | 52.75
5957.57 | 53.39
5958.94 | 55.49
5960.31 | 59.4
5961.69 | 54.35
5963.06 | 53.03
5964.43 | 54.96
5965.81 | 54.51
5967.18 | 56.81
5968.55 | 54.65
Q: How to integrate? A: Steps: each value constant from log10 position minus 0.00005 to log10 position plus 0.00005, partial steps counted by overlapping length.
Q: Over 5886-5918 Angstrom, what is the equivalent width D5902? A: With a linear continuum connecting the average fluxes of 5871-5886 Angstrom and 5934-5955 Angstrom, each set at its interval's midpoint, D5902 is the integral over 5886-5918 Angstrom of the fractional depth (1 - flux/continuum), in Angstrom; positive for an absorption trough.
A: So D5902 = 7.1 Angstrom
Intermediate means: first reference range 51.6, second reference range 54.2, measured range 41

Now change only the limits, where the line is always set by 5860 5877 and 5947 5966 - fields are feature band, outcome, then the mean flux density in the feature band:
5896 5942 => 2.2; 51.2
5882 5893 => 4.1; 33.6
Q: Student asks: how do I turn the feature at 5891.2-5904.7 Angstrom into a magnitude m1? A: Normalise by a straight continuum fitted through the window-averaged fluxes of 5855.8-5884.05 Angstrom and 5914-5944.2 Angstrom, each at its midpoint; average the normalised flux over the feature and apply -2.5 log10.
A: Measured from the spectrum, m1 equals 0.44 mag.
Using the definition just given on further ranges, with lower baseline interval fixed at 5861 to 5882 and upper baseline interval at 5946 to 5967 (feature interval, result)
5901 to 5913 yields 0.03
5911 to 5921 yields 0.00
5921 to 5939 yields -0.01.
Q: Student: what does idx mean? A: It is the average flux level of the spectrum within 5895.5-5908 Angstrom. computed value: 42.7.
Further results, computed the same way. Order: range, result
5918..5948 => 54.4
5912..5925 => 53.7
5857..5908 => 44.7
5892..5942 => 49.2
